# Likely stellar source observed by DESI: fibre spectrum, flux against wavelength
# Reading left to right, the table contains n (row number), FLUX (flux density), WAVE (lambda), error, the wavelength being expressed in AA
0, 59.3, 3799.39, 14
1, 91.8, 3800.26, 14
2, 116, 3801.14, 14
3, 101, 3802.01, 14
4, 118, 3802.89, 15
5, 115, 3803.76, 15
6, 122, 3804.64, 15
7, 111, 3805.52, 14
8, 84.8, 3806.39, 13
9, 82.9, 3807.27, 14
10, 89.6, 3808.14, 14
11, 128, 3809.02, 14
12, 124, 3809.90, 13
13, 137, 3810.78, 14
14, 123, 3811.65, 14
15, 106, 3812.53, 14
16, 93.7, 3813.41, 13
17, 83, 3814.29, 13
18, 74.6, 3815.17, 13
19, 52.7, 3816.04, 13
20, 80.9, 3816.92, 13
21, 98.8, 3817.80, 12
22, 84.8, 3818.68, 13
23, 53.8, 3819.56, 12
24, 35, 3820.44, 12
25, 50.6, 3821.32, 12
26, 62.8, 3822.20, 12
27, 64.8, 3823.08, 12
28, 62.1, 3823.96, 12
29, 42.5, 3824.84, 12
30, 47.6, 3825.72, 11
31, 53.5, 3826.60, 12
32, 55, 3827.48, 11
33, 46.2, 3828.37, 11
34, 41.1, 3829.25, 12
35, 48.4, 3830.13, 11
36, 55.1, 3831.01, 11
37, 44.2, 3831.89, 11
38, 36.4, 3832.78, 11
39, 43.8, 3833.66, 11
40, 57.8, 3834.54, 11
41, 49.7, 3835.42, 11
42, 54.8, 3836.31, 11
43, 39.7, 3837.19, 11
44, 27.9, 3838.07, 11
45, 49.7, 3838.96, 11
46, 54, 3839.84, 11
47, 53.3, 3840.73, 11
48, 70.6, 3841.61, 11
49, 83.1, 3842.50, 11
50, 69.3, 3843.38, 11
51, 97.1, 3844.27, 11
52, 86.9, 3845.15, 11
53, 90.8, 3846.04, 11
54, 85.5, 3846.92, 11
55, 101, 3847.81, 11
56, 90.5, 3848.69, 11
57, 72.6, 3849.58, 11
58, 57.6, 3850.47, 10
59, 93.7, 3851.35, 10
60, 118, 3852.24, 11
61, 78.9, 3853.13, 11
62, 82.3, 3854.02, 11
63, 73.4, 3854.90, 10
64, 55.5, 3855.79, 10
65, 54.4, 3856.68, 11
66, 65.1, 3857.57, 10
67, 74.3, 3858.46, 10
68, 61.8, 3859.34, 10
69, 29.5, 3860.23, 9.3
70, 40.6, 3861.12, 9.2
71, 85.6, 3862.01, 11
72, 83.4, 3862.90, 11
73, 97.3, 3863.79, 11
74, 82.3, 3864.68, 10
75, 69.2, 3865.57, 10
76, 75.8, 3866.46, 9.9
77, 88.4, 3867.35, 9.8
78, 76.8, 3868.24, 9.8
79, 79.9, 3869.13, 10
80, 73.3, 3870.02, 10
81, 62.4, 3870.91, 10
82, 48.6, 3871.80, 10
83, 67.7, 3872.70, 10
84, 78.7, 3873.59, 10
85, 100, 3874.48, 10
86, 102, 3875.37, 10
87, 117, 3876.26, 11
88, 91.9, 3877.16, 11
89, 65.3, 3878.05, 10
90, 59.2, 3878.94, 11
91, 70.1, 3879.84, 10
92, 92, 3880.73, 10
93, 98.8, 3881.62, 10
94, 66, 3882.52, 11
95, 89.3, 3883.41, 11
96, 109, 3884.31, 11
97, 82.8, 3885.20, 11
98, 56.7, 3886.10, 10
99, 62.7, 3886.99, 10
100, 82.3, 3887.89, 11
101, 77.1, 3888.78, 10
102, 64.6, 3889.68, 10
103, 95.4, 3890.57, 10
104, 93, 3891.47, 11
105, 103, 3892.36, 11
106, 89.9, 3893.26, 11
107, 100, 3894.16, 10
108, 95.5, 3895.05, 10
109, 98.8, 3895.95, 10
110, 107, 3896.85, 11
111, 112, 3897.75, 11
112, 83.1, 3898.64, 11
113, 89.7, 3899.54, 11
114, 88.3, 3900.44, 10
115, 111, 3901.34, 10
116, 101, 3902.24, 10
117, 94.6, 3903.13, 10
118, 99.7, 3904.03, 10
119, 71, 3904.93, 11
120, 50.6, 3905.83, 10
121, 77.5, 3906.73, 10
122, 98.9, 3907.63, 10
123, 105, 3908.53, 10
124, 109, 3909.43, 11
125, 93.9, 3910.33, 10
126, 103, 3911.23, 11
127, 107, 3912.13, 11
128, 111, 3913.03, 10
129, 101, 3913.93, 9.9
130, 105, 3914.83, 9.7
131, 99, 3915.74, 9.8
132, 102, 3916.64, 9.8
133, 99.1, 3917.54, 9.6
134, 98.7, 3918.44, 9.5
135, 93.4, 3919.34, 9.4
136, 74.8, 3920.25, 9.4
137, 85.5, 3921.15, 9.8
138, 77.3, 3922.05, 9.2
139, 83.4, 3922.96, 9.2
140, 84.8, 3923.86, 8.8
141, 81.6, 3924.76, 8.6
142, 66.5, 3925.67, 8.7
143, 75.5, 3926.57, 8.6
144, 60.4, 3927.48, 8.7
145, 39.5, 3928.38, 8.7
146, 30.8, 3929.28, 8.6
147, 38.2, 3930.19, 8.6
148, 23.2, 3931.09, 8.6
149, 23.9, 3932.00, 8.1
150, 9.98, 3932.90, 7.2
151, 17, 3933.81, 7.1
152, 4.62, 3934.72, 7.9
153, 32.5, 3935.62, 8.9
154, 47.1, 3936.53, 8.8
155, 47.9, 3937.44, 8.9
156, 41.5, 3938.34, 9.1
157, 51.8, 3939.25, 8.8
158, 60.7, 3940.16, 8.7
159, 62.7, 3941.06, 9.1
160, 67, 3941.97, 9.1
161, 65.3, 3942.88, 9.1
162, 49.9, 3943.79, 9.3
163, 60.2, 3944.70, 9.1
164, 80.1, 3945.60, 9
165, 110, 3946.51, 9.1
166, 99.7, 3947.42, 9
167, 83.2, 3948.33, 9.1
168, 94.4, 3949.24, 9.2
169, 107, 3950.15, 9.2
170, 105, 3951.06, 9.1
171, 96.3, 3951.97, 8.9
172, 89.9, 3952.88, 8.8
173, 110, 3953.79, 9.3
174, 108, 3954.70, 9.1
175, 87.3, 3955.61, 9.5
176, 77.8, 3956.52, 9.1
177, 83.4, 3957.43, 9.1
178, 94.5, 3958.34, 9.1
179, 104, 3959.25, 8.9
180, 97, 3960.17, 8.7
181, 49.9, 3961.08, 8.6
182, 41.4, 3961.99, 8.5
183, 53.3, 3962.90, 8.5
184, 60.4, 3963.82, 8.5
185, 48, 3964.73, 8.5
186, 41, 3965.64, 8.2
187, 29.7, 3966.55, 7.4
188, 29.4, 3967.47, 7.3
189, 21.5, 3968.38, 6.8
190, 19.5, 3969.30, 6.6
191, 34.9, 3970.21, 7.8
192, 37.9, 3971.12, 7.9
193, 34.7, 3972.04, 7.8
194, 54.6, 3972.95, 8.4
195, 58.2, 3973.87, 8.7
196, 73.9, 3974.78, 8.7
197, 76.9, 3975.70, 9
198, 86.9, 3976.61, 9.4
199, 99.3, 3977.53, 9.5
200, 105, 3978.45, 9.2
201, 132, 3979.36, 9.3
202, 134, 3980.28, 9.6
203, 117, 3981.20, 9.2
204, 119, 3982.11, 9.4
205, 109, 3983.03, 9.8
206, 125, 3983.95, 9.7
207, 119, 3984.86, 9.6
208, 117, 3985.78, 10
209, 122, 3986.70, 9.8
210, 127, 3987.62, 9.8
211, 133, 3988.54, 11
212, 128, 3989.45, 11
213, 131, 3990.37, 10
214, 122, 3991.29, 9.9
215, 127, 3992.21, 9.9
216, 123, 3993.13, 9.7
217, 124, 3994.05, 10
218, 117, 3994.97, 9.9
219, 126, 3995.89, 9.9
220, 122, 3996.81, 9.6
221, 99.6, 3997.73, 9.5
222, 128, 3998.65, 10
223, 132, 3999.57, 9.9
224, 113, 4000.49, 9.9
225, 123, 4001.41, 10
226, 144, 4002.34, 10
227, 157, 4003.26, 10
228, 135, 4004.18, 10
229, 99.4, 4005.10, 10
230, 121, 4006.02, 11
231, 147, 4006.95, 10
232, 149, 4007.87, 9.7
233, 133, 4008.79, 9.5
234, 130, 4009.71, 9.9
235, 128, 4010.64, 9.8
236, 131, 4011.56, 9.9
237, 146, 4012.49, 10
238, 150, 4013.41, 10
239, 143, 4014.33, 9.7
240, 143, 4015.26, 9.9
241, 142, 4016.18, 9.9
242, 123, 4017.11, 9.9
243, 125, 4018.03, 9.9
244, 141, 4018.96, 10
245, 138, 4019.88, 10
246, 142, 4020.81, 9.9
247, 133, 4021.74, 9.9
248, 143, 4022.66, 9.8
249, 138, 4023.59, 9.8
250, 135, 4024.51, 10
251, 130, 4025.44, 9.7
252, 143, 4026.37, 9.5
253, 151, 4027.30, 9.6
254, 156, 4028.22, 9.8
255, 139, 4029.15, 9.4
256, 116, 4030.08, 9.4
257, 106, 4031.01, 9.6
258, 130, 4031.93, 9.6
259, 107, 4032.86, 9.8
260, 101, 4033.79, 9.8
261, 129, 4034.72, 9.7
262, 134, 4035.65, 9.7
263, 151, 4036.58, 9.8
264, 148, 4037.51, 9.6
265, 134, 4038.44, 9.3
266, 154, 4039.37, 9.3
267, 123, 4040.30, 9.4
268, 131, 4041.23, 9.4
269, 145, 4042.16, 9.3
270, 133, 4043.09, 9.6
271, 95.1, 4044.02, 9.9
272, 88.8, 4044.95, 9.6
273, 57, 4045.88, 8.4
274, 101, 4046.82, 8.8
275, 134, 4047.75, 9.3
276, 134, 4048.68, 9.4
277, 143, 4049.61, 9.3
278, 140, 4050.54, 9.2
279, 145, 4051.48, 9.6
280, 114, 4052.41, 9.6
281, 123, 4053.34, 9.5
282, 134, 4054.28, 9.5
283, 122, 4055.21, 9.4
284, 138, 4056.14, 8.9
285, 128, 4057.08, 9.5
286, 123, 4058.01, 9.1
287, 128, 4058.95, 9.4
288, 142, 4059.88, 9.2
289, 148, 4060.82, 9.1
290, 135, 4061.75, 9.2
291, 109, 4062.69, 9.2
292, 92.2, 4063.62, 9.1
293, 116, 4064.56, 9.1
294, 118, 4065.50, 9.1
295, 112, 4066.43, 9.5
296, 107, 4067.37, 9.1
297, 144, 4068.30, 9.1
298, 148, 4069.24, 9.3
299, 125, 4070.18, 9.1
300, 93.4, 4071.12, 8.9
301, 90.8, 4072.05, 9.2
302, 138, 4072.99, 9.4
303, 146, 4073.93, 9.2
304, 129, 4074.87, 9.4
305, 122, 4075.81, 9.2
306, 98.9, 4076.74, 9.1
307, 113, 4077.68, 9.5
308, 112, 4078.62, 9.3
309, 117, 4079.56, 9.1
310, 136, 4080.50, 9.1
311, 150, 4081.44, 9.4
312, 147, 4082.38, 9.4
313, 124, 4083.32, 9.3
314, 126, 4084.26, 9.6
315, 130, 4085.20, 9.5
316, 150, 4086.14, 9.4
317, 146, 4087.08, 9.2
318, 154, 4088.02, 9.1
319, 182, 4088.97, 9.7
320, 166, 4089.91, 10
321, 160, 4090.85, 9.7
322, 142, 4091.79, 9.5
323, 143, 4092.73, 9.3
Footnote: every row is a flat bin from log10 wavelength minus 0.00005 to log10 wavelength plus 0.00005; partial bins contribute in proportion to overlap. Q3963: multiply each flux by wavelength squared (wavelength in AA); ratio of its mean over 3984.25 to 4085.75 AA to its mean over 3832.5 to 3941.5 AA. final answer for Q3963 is 1.83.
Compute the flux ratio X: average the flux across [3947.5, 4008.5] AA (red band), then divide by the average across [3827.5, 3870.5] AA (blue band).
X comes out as 1.4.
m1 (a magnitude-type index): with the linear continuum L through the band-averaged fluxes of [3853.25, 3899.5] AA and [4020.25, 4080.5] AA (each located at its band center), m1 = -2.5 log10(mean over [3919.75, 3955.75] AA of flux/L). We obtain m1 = 0.42 mag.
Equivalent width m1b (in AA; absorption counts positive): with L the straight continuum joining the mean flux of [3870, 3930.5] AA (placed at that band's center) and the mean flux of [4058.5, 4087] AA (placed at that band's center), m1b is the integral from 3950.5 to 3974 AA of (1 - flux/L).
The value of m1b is 8.2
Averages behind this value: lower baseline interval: 85.5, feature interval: 64.4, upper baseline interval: 125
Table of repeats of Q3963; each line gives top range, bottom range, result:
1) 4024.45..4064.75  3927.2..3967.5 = 2.11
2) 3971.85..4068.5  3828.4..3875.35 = 1.97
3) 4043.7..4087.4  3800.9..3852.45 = 1.85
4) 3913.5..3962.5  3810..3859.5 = 1.10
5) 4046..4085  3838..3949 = 1.78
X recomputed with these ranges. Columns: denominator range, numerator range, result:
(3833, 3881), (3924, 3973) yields 0.83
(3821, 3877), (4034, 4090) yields 1.89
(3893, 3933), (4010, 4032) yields 1.63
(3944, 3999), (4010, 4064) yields 1.44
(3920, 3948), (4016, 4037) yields 2.34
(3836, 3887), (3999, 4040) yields 1.79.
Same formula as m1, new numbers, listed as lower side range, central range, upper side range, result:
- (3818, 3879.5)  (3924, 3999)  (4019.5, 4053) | 0.32 mag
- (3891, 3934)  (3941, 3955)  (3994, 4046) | 0.14 mag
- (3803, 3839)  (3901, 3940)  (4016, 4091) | 0.30 mag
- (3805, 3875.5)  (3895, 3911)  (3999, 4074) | -0.04 mag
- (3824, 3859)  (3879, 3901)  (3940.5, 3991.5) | -0.21 mag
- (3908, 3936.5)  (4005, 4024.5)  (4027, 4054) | -0.19 mag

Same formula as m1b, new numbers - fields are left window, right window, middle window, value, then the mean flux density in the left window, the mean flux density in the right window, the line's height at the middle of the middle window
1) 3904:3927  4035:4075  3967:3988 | 4.3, 90.4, 125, 106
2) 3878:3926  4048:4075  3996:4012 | -2.2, 89.5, 126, 113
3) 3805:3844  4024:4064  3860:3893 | 1.3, 68.5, 127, 82.5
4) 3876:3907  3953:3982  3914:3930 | 0.3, 86.9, 71.8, 80.8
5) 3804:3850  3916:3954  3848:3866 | -0.7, 72.3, 67.3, 70.9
